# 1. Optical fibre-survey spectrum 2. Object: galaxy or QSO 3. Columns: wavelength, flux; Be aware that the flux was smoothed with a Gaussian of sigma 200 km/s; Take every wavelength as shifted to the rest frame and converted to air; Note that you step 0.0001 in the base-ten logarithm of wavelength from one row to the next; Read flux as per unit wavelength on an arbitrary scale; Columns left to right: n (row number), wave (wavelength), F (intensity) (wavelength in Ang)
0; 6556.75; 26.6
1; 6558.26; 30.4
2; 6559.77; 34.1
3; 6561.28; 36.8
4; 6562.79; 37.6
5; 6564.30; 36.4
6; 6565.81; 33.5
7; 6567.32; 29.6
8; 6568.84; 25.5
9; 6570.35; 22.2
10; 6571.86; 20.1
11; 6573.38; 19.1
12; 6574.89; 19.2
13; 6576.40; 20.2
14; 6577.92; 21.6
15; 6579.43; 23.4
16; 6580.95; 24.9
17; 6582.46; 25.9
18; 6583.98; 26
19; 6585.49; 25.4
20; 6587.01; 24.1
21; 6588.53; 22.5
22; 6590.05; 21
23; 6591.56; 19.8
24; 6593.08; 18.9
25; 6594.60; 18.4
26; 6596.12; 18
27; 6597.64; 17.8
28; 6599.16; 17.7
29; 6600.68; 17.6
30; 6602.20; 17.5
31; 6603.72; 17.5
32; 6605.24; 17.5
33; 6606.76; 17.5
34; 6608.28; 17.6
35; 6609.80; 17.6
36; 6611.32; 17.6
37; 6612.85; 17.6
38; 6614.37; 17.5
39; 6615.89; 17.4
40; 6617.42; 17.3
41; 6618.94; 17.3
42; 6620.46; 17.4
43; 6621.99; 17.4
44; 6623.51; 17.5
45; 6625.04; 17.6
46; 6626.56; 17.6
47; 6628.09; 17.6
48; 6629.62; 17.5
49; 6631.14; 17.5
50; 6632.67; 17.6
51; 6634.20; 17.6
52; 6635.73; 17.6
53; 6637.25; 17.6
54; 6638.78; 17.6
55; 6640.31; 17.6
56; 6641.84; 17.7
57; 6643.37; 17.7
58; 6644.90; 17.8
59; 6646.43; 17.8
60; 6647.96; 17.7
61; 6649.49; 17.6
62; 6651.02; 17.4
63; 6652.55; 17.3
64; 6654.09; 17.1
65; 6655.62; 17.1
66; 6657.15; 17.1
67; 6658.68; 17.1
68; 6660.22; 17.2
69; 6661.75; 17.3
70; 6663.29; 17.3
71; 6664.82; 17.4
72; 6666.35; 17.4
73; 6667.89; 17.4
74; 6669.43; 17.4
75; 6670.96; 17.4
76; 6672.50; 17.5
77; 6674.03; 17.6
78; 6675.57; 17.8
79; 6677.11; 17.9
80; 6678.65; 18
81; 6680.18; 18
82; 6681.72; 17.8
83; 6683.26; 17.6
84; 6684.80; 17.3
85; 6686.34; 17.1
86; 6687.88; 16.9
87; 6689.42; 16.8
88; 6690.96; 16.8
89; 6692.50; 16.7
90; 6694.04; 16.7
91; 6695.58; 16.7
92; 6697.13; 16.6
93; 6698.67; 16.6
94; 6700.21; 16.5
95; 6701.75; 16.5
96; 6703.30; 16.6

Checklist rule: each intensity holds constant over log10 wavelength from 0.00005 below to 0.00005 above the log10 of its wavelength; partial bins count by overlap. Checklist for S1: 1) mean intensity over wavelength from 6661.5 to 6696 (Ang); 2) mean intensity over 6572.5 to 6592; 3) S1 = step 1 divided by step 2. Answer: 0.77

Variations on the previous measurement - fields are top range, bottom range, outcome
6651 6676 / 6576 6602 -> 0.81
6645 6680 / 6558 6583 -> 0.65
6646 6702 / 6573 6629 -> 0.89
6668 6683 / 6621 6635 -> 1.01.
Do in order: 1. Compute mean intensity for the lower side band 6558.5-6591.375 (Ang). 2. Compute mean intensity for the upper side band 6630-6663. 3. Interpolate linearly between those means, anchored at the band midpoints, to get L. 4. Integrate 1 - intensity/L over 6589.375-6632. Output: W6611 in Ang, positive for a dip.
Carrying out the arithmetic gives 7.7 Ang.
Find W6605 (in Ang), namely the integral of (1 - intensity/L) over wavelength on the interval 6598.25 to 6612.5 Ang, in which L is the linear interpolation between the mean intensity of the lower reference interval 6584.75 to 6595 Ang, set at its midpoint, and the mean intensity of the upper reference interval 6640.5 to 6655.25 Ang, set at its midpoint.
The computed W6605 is 2.0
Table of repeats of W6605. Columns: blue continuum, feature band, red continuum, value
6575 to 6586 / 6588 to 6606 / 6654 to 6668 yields 3.0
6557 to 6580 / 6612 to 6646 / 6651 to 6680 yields 5.7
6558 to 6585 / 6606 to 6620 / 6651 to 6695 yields 3.4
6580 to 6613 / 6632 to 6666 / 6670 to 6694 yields 1.7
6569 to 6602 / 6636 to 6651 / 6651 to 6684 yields 0.7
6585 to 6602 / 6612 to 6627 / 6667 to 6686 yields 1.4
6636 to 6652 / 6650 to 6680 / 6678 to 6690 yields 0.2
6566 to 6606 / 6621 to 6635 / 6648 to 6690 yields 1.3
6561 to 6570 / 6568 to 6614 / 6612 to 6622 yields 8.4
